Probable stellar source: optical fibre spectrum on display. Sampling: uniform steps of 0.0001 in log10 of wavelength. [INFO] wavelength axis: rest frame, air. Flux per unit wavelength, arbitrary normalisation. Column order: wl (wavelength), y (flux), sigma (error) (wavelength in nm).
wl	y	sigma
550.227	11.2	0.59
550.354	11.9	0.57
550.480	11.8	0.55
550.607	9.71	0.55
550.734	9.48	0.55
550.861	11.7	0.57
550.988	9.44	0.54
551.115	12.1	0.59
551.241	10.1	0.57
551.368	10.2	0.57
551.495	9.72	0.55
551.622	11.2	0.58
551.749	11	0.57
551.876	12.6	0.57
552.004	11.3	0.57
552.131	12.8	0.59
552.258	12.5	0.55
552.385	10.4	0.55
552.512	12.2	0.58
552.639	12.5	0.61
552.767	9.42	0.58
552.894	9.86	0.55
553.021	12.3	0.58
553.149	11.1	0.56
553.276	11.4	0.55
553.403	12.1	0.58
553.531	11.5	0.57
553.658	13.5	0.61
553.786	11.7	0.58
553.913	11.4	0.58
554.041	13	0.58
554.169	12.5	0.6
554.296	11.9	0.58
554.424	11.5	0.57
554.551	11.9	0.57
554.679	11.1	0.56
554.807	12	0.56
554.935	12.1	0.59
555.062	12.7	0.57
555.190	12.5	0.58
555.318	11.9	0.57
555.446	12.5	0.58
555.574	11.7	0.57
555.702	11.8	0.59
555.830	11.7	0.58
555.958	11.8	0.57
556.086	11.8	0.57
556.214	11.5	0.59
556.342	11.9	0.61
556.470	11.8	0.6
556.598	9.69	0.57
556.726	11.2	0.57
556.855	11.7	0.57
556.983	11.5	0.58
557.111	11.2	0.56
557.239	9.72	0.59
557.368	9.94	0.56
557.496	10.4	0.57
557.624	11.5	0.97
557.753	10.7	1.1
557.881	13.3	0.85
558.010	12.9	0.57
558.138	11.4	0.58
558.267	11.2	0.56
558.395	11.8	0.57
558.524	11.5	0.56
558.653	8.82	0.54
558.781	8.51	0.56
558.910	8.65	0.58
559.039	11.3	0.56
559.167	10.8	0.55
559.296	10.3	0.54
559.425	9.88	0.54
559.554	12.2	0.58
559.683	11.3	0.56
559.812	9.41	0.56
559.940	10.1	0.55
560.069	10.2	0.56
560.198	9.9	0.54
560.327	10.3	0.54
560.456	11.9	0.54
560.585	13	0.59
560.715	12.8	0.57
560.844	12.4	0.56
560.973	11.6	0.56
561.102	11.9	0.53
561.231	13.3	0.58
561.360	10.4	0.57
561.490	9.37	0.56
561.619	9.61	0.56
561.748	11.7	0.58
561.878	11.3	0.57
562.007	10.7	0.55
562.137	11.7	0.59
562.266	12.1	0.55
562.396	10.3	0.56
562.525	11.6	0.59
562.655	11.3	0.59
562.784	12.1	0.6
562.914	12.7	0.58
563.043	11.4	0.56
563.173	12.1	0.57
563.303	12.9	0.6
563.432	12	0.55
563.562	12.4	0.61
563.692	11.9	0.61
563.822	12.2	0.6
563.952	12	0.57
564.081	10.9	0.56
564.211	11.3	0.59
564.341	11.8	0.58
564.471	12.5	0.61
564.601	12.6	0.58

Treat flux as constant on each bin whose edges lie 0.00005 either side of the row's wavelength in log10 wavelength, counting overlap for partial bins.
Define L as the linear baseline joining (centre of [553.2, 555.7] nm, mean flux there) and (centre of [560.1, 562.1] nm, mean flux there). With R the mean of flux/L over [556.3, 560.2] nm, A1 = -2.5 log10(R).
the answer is 0.080 mag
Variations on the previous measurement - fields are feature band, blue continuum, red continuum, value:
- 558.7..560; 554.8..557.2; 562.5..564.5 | 0.16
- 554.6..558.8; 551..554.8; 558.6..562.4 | -0.02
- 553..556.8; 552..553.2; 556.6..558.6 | -0.04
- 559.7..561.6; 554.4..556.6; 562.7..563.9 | 0.08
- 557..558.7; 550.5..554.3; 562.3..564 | 0.05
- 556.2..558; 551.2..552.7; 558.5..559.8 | -0.06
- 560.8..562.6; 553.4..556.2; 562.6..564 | 0.08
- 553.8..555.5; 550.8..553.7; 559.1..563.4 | -0.07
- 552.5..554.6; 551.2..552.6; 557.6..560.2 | -0.05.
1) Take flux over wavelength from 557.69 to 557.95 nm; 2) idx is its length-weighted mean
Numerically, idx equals 12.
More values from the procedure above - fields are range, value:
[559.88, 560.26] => 10.1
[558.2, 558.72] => 10.8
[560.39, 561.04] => 12.3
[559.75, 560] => 9.79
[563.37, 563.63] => 12.2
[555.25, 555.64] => 12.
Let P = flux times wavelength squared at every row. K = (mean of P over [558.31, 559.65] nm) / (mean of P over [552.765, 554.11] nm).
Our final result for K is 0.9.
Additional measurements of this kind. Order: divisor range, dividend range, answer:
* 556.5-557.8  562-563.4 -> 1.11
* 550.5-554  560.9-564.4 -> 1.07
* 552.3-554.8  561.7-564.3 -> 1.04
